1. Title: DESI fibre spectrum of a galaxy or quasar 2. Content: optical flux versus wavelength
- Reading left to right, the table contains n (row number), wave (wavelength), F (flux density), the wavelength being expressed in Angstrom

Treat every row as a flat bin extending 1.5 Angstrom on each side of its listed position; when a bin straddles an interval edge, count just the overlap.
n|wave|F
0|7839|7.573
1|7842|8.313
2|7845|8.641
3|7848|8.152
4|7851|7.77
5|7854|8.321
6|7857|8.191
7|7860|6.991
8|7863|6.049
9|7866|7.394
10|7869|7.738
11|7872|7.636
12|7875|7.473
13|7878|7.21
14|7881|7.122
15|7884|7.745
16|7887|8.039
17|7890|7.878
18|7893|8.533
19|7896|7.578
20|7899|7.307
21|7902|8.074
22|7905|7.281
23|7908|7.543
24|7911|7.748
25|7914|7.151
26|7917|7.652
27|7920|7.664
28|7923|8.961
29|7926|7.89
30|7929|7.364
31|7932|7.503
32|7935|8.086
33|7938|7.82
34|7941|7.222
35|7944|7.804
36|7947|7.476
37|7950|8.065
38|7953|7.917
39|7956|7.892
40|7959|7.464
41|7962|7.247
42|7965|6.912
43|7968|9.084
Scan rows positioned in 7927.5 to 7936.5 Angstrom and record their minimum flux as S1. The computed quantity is 7.364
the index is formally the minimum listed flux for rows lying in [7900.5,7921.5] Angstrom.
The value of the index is 7.151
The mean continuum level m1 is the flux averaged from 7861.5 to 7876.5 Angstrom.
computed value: 7.26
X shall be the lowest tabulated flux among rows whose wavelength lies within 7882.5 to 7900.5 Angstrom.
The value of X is 7.307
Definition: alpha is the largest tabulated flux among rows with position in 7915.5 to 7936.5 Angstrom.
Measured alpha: 8.961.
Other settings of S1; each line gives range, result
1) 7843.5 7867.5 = 6.049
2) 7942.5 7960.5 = 7.464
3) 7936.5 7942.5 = 7.222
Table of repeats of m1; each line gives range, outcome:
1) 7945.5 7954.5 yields 7.82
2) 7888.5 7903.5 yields 7.87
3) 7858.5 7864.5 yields 6.52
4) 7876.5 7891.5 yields 7.6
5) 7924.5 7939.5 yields 7.73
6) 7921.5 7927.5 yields 8.43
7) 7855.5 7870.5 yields 7.27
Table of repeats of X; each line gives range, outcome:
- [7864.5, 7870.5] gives 7.394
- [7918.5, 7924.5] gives 7.664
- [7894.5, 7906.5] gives 7.281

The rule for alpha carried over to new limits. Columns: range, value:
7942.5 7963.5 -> 8.065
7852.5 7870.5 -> 8.321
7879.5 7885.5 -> 7.745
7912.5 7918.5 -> 7.652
